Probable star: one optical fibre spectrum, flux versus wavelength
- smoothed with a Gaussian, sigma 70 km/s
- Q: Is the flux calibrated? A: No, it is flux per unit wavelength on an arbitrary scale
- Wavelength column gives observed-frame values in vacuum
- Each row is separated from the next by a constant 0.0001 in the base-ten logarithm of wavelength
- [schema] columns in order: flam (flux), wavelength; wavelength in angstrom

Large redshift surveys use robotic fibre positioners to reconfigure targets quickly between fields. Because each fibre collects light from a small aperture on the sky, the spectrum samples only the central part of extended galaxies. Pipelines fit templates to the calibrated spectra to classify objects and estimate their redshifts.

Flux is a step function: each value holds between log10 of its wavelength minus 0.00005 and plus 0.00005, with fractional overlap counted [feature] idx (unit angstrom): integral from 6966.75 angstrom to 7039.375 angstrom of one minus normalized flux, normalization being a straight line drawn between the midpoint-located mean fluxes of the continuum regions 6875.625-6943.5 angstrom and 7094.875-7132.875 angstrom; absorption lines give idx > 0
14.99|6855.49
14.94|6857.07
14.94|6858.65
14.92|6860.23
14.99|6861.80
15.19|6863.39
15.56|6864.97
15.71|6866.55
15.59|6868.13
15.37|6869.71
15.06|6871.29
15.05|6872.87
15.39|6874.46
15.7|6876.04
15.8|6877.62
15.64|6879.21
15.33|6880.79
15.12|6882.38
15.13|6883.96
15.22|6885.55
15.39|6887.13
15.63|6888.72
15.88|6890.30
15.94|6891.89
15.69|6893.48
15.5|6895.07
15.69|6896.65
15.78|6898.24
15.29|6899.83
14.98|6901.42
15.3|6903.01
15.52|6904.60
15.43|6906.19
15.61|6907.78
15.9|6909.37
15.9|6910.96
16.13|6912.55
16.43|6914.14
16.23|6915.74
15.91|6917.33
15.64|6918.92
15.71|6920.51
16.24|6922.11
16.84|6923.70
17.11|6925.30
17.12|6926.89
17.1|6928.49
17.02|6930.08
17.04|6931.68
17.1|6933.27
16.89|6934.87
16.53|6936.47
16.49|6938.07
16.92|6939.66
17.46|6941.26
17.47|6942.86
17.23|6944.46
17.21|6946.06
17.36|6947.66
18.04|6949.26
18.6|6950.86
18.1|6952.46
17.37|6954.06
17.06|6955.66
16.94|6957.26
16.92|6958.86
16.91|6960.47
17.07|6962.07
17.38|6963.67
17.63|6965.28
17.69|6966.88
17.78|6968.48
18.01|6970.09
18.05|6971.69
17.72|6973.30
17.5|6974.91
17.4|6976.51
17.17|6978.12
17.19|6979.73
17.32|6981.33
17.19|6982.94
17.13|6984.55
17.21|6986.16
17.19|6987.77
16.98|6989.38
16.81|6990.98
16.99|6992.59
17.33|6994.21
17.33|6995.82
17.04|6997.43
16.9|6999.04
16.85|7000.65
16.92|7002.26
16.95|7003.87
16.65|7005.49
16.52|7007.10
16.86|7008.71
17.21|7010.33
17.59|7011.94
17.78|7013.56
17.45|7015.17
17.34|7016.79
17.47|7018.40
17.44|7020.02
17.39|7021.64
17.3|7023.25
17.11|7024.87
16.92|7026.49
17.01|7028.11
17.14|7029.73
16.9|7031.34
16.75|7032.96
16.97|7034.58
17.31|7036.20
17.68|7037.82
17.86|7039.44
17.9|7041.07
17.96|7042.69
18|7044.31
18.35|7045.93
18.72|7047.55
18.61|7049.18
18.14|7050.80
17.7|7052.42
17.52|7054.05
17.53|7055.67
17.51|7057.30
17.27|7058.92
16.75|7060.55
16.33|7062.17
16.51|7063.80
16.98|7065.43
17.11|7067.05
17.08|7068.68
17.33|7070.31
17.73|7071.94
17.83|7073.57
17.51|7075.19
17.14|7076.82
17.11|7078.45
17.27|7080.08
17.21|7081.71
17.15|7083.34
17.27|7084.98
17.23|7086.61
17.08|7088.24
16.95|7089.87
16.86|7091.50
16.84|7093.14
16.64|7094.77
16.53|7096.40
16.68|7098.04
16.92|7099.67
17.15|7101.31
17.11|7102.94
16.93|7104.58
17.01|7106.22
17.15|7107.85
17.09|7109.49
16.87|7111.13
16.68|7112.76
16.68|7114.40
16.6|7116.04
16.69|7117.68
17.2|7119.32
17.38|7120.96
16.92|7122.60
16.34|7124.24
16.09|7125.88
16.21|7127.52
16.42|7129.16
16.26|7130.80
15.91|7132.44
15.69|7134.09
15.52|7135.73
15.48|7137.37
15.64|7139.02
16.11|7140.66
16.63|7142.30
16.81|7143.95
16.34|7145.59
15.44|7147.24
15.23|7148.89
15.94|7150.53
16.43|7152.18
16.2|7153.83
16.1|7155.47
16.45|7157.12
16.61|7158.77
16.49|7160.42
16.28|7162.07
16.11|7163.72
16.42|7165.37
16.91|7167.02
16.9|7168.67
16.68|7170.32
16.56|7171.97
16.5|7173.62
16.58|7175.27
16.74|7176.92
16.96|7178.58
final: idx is -3.8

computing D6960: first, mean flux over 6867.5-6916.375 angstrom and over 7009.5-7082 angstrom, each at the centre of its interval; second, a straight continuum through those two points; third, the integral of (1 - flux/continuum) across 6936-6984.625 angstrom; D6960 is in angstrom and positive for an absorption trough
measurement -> -3.0 angstrom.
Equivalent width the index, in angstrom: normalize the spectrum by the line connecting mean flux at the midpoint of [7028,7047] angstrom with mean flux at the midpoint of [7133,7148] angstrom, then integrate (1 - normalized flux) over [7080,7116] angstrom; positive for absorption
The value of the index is -0.8 angstrom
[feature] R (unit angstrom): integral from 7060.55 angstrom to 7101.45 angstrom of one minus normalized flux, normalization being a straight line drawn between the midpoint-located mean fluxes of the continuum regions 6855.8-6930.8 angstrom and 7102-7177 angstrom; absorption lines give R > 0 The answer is -2.0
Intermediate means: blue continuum 15.7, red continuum 16.4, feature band 17.1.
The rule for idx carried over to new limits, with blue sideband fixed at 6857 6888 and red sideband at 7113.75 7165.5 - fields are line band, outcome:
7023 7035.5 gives -0.9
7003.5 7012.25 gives -0.6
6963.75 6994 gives -3.3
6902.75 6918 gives -0.4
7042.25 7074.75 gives -3.2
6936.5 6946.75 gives -1.0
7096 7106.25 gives -0.5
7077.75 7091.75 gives -0.9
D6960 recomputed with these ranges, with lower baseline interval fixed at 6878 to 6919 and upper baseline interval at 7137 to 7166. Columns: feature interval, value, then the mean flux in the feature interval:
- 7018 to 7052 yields -3.5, 17.6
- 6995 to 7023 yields -2.3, 17.2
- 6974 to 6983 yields -0.9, 17.3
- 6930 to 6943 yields -1.0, 17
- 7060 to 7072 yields -0.7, 16.9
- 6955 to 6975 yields -2.1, 17.4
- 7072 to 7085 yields -1.1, 17.3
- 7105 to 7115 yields -0.5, 16.9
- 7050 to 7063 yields -1.1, 17.3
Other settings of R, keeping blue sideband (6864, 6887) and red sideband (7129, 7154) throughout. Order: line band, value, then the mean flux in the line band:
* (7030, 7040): -0.9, 17.2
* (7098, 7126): -1.7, 16.9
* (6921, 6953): -3.4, 17.2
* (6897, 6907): 0.0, 15.4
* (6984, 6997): -1.2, 17.1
